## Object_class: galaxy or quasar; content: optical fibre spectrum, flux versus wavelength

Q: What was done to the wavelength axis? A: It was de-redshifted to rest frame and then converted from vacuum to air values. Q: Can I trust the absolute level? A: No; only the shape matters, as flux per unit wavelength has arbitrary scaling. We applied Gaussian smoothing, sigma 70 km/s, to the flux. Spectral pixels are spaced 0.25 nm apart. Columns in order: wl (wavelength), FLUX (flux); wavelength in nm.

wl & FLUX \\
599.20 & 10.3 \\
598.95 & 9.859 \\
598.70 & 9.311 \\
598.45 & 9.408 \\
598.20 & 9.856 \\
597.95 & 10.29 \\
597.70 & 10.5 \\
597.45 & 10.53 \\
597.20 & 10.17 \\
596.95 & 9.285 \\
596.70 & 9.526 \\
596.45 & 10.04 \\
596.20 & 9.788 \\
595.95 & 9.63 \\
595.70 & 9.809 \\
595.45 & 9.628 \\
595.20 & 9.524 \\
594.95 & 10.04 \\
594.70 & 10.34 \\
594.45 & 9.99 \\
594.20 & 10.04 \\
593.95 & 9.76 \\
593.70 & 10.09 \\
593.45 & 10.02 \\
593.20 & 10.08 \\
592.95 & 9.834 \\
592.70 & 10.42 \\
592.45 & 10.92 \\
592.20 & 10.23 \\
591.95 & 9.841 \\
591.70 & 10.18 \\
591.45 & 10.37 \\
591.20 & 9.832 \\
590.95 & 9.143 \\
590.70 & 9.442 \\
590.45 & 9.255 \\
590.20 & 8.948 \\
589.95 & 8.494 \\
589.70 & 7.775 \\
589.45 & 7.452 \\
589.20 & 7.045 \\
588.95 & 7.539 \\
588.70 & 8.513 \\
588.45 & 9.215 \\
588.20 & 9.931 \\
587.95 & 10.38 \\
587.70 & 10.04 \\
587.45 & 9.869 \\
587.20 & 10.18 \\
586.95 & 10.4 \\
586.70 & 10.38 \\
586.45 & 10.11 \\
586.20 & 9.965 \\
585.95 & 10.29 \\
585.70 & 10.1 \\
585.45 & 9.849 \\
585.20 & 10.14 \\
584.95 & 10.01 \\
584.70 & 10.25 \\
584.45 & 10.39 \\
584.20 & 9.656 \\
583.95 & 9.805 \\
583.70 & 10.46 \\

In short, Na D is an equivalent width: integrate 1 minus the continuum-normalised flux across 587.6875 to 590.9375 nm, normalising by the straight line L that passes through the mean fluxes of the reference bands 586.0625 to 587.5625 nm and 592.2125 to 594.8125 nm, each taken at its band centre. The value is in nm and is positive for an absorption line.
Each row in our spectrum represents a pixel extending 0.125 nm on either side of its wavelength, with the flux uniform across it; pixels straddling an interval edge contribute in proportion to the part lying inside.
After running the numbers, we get 0.452 nm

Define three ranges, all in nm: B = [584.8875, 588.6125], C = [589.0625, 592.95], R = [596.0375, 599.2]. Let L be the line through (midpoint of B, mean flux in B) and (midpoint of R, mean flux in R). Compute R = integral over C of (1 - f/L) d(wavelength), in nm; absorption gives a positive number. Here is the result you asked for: 0.27 nm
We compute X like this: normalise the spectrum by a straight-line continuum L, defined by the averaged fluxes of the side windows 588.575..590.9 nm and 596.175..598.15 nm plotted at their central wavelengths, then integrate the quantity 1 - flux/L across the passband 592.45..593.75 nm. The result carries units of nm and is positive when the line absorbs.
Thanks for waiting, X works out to -0.16 nm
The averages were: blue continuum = 8.3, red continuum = 10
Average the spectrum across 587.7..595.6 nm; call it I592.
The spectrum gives 9.5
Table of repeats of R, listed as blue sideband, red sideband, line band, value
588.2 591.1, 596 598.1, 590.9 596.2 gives -0.40 nm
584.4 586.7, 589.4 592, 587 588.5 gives -0.04 nm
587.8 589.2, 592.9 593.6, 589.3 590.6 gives 0.13 nm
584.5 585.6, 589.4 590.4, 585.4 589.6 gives -0.12 nm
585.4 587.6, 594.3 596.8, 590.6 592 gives 0.02 nm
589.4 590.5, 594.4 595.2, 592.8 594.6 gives -0.06 nm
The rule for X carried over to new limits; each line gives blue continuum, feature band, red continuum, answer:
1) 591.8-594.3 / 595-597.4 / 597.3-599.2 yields 0.07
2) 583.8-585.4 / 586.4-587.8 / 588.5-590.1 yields -0.20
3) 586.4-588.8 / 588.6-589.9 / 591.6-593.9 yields 0.30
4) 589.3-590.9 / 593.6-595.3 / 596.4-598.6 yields -0.11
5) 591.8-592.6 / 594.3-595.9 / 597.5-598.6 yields 0.05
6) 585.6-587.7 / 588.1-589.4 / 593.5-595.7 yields 0.22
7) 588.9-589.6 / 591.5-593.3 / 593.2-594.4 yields -0.21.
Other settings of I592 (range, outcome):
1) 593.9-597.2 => 9.81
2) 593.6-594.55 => 9.97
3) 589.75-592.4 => 9.56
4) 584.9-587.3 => 10.1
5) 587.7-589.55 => 8.7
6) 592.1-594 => 10.2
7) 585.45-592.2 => 9.43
